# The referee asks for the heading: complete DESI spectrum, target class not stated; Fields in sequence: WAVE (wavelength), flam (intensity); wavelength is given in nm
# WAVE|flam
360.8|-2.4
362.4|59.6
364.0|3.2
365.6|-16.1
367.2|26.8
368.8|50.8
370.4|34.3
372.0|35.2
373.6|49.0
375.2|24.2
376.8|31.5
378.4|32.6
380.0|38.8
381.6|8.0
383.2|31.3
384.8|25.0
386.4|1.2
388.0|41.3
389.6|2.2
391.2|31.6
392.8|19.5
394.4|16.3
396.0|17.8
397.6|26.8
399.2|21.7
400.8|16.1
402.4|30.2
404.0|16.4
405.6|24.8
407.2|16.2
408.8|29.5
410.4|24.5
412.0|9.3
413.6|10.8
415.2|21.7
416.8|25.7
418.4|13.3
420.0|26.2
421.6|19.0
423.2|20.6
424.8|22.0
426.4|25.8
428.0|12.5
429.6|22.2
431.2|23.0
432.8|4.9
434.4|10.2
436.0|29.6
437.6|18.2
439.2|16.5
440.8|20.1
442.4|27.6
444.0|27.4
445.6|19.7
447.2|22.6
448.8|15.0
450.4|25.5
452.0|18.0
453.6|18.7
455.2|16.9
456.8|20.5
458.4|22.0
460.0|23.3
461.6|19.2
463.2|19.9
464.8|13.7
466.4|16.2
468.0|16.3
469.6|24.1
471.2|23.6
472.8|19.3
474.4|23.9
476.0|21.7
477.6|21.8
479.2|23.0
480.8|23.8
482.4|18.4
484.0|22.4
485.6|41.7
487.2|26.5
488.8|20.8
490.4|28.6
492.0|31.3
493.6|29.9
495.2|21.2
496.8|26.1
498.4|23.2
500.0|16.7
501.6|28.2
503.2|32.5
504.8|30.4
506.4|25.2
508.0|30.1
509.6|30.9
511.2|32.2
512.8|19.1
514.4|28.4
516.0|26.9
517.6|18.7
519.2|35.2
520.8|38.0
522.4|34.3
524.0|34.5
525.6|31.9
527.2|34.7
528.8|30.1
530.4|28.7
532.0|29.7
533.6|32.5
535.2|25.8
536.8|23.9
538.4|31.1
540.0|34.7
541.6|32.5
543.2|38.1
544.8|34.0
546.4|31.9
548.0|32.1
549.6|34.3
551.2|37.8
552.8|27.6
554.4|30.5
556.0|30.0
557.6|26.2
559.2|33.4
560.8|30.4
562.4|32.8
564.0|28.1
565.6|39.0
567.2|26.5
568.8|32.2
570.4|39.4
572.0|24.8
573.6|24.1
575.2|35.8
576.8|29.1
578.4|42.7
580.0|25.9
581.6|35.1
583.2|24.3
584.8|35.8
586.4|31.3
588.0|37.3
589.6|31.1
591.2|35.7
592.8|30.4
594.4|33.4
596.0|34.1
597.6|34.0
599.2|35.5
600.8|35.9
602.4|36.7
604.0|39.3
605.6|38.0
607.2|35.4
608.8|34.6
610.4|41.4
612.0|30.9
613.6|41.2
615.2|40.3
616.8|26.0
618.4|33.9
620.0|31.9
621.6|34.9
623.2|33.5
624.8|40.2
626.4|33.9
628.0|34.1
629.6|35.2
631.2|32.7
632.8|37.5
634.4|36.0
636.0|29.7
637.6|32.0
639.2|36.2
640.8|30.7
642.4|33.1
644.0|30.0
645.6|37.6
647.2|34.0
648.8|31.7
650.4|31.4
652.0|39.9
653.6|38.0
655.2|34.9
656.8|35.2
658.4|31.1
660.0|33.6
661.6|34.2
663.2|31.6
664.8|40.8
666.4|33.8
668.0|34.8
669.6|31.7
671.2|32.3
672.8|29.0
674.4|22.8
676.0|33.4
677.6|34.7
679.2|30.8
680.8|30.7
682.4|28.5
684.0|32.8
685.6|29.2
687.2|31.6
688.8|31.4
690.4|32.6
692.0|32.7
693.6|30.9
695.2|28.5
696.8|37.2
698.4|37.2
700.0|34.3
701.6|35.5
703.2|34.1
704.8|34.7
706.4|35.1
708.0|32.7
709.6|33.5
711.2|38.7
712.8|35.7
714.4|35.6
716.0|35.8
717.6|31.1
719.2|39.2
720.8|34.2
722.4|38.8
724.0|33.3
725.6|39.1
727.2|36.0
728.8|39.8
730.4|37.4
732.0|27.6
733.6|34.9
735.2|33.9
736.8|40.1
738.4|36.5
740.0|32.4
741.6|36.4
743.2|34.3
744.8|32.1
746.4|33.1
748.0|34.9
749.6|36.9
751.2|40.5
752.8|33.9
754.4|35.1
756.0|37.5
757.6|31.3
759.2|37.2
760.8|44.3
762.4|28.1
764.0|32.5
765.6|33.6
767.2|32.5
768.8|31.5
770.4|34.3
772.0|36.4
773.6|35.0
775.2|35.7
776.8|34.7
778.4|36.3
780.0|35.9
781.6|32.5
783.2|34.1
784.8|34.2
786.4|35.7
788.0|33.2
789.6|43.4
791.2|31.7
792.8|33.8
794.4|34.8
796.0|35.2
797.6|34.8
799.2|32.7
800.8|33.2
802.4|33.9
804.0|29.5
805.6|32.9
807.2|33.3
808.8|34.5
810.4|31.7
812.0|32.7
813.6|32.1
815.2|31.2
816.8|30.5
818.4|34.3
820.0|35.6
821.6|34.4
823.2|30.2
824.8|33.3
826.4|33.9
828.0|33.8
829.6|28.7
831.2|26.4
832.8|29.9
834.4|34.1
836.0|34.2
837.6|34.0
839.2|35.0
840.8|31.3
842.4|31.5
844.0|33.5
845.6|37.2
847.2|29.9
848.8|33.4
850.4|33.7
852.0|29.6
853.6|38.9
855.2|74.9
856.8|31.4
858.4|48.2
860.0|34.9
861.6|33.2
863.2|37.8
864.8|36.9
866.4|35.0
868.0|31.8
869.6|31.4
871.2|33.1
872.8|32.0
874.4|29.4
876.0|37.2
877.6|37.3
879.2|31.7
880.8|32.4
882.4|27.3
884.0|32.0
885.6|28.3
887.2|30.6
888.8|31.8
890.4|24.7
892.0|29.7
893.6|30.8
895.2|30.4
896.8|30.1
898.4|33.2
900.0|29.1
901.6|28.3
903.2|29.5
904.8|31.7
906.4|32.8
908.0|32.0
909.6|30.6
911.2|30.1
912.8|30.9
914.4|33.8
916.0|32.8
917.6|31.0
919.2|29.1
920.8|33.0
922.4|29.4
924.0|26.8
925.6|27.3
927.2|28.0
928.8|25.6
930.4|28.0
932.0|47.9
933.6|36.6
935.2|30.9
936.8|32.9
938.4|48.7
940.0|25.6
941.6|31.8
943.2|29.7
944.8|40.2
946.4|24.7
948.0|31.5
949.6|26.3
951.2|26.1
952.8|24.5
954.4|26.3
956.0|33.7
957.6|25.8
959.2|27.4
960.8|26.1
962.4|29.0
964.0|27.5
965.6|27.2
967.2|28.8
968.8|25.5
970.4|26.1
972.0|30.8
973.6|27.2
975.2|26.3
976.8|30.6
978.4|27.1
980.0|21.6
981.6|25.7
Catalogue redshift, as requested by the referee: 0.303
